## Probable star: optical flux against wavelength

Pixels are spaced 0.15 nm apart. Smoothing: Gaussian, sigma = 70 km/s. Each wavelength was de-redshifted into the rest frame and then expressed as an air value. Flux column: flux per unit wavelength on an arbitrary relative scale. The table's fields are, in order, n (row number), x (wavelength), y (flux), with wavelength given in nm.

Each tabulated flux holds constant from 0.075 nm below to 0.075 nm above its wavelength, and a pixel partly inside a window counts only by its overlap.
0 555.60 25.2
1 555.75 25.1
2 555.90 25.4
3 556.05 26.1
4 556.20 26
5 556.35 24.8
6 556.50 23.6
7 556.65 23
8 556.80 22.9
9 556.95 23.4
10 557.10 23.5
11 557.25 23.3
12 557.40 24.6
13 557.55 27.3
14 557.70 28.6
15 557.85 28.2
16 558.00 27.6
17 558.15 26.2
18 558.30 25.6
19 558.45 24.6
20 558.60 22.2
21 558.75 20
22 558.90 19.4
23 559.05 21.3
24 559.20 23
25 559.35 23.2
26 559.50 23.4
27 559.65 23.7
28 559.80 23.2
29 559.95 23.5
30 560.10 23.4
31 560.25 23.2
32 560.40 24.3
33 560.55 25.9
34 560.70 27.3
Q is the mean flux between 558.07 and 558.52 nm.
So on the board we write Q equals 25.5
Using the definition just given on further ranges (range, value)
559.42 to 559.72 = 23.5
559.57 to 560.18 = 23.4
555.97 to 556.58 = 25.1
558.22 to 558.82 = 23.2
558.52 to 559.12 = 20.8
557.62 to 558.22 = 27.7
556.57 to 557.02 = 23.1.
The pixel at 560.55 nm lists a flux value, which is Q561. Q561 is 25.9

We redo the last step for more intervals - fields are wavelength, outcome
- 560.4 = 24.3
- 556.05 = 26.1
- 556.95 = 23.4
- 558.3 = 25.6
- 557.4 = 24.6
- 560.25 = 23.2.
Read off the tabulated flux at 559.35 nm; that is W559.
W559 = 23.2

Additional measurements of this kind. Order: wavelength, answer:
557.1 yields 23.5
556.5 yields 23.6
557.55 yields 27.3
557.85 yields 28.2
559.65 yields 23.7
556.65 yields 23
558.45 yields 24.6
